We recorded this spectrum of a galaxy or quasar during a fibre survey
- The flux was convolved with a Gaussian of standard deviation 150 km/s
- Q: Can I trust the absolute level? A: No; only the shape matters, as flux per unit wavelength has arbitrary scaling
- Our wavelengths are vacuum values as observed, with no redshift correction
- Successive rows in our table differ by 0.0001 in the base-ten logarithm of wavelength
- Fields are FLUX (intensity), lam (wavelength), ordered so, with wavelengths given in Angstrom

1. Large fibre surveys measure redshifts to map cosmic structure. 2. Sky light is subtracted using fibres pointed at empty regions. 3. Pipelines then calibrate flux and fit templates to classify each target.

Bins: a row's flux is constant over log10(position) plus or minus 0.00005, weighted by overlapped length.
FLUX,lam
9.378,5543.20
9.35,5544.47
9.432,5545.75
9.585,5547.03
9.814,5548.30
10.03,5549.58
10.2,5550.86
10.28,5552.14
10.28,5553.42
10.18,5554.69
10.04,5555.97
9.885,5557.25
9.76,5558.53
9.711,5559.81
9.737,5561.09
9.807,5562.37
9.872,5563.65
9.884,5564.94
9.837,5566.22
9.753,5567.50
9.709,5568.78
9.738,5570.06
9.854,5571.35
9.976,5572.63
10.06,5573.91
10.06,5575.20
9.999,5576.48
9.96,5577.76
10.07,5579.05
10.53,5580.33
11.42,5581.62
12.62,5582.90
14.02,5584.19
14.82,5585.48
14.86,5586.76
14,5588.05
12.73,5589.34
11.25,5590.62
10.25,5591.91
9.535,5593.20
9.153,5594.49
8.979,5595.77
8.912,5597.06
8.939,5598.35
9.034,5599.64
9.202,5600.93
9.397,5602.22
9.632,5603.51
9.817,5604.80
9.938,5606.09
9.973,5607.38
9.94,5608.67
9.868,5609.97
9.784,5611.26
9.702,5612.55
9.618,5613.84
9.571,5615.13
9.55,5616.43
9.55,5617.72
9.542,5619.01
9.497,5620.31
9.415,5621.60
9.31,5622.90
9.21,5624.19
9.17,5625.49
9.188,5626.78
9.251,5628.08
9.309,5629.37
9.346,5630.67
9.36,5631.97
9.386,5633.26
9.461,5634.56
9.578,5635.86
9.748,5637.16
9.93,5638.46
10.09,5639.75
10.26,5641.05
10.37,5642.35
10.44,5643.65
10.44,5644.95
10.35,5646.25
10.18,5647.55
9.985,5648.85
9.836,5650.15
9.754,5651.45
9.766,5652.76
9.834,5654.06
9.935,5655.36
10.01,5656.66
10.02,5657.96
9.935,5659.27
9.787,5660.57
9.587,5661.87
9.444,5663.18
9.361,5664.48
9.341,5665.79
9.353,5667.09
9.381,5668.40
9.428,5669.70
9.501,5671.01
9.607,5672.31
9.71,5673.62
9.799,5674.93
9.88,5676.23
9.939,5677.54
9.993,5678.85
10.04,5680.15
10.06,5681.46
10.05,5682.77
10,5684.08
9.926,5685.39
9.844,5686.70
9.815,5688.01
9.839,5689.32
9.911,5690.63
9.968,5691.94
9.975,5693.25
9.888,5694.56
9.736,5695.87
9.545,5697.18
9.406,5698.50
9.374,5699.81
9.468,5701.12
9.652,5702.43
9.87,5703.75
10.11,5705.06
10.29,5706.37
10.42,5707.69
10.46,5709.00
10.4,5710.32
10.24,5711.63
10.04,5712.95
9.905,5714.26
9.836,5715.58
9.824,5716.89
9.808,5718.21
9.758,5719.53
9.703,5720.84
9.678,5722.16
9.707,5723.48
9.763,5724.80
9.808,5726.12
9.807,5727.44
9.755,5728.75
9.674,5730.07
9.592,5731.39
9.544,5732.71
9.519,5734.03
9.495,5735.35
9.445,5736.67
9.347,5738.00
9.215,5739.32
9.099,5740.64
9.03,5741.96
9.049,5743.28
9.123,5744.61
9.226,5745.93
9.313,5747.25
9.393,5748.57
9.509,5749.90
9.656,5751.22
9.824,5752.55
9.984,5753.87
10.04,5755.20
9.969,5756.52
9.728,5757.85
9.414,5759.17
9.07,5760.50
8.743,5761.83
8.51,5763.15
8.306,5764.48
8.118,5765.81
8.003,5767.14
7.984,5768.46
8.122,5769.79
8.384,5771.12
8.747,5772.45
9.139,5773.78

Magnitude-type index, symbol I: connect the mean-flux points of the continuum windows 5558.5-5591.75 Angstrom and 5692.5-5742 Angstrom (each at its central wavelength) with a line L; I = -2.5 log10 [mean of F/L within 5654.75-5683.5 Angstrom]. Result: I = 0.045 mag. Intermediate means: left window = 10.9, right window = 9.75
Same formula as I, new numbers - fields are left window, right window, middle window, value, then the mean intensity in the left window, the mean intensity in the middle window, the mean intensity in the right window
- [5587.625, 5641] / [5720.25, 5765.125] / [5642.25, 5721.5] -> -0.03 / 9.72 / 9.87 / 9.44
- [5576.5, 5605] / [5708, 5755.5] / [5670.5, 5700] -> 0.03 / 10.9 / 9.83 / 9.66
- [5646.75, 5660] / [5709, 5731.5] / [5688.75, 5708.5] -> 0.01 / 9.93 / 9.84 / 9.87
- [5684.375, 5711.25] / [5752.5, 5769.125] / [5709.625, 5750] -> -0.02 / 9.9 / 9.6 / 9.03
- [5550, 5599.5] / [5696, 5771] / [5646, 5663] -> 0.01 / 10.5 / 9.9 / 9.49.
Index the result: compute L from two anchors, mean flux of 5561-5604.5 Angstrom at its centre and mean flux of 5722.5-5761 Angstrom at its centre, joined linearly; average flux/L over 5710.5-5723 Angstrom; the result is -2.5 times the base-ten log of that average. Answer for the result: -0.02 mag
